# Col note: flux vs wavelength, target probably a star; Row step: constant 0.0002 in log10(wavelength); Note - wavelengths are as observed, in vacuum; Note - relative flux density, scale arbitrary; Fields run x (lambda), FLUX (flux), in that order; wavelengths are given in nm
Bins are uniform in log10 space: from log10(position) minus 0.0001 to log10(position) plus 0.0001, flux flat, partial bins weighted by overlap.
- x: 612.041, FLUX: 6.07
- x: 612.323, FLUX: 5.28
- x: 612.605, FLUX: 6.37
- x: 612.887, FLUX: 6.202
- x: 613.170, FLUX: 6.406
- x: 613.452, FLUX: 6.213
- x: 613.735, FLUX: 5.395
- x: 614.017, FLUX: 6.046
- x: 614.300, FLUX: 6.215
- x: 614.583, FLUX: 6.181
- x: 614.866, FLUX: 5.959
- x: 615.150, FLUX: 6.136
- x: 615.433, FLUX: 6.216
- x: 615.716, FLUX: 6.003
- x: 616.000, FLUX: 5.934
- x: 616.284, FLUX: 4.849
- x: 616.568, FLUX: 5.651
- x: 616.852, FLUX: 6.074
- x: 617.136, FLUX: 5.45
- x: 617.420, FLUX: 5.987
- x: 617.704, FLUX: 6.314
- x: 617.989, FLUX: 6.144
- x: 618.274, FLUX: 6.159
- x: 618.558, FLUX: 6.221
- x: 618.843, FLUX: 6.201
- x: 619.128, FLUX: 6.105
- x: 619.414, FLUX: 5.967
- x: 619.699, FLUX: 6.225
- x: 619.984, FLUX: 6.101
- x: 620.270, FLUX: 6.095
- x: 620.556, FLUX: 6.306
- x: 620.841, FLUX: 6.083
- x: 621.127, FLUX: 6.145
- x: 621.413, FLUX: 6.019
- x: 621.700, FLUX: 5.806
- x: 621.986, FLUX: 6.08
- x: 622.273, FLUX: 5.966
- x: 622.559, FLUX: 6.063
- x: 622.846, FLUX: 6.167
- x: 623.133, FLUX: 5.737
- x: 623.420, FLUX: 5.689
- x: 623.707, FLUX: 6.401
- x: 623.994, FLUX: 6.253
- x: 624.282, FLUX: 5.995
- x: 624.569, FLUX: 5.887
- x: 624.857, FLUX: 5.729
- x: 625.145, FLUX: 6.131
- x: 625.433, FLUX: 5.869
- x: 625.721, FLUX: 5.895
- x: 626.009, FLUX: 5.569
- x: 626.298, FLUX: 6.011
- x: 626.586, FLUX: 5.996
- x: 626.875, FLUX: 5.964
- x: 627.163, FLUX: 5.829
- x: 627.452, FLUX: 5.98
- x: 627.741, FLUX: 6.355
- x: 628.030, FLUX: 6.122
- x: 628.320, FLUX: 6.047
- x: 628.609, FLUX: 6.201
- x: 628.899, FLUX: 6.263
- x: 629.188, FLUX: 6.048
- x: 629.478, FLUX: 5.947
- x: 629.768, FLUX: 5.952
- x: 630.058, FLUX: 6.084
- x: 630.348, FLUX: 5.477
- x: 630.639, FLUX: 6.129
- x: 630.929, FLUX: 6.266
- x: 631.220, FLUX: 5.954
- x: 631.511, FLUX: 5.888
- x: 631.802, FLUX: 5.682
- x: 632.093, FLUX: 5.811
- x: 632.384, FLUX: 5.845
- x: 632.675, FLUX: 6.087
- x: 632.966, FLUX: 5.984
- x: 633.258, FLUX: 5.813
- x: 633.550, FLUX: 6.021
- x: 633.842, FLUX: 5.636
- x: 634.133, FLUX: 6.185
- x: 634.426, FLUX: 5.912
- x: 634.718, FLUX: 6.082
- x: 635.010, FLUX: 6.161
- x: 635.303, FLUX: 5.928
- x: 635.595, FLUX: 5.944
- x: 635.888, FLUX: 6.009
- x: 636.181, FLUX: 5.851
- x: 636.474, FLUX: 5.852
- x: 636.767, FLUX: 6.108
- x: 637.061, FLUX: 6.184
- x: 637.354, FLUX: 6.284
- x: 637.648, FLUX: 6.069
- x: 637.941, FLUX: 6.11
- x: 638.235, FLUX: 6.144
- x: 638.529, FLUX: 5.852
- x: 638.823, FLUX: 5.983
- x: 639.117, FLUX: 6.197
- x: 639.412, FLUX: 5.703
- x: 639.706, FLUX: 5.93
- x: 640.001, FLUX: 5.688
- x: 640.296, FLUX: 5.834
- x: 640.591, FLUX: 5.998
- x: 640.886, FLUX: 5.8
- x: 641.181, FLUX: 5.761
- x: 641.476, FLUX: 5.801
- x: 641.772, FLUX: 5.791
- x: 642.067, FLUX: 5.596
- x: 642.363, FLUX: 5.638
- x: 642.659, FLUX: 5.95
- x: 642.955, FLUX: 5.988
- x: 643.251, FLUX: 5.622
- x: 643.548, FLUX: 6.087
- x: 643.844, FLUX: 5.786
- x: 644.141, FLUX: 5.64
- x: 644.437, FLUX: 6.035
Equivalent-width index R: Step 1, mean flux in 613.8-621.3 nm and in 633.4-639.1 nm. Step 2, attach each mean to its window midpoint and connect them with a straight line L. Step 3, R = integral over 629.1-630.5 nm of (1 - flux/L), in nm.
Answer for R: 0.03 nm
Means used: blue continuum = 6.02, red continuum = 6.02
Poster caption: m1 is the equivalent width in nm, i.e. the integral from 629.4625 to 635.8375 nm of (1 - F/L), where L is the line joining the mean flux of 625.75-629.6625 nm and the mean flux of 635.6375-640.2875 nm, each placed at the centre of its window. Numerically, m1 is 0.064 nm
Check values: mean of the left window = 6.02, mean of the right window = 5.99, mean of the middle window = 5.95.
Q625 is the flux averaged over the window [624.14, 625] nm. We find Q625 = 5.87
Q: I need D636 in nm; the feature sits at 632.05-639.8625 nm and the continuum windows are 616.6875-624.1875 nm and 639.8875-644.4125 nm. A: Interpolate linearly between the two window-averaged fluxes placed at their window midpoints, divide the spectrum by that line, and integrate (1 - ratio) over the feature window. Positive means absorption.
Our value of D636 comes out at -0.15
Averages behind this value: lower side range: 6.07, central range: 5.99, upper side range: 5.81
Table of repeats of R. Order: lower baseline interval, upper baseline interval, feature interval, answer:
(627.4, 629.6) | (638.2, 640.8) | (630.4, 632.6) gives 0.053 nm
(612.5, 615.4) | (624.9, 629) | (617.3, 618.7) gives -0.020 nm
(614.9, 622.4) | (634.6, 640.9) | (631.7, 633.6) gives 0.033 nm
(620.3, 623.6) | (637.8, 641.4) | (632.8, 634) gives 0.016 nm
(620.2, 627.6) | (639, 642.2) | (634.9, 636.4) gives -0.024 nm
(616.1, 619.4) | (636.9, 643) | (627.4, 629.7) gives -0.077 nm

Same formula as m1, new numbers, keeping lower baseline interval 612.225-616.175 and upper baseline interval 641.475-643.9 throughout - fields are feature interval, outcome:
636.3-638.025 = -0.07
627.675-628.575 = -0.04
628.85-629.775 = -0.02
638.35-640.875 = -0.03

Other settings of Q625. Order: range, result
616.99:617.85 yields 5.92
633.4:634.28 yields 5.94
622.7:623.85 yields 6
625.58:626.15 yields 5.73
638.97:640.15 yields 5.88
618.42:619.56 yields 6.12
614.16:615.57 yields 6.14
